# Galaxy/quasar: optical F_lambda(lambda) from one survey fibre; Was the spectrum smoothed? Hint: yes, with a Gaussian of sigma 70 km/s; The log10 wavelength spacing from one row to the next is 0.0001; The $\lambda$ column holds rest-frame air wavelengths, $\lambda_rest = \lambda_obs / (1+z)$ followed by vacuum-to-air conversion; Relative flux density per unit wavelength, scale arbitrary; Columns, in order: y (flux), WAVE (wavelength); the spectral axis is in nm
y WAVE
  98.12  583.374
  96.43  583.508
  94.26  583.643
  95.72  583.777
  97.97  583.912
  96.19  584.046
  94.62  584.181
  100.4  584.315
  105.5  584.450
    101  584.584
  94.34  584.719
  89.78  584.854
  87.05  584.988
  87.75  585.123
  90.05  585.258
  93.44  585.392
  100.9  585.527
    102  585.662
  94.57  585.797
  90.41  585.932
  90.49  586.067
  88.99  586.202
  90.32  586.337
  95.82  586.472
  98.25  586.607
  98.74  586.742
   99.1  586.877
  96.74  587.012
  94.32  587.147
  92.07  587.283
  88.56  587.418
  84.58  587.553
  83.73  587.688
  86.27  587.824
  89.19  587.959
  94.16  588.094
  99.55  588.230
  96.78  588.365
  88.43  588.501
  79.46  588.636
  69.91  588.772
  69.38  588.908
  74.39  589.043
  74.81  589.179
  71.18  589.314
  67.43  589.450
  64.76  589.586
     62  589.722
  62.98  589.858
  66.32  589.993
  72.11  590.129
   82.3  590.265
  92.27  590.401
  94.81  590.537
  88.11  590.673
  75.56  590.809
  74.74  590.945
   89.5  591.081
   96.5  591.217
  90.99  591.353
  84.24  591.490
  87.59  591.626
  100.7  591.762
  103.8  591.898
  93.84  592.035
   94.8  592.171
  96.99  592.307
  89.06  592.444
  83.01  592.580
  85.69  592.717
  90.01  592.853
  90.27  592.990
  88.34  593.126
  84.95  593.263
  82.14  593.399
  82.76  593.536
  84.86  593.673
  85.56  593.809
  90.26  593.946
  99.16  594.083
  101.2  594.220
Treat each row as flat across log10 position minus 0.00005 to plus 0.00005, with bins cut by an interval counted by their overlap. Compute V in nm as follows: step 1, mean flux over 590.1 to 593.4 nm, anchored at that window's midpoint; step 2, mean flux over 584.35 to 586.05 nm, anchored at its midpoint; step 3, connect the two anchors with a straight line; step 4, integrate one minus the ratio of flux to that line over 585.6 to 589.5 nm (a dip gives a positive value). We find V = 0.197 nm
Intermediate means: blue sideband 94.7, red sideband 88.8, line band 88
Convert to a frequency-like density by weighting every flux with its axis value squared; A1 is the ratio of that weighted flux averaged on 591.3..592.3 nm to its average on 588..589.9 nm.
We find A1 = 1.2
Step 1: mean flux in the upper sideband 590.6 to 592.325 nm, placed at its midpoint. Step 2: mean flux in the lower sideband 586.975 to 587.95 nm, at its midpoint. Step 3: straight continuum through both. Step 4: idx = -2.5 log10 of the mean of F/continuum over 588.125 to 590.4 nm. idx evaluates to 0.18 mag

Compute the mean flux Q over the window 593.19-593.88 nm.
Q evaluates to 84.1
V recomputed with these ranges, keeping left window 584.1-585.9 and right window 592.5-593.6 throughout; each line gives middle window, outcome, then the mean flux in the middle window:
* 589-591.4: 0.31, 77.8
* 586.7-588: 0.02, 91.2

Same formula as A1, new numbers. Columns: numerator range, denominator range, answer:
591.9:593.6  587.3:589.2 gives 1.07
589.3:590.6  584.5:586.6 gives 0.80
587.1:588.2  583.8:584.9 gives 0.93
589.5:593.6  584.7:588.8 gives 0.94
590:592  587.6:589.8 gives 1.11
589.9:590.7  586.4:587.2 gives 0.85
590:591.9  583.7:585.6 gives 0.93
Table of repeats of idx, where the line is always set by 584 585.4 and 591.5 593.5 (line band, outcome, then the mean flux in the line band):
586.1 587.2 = -0.019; 95.2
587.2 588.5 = 0.030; 90.4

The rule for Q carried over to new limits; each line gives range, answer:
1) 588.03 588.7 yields 91.7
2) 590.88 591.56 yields 87.2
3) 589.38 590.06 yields 64.7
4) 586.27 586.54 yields 93.1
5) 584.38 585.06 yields 95.5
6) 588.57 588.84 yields 74.5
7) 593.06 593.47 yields 85.1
